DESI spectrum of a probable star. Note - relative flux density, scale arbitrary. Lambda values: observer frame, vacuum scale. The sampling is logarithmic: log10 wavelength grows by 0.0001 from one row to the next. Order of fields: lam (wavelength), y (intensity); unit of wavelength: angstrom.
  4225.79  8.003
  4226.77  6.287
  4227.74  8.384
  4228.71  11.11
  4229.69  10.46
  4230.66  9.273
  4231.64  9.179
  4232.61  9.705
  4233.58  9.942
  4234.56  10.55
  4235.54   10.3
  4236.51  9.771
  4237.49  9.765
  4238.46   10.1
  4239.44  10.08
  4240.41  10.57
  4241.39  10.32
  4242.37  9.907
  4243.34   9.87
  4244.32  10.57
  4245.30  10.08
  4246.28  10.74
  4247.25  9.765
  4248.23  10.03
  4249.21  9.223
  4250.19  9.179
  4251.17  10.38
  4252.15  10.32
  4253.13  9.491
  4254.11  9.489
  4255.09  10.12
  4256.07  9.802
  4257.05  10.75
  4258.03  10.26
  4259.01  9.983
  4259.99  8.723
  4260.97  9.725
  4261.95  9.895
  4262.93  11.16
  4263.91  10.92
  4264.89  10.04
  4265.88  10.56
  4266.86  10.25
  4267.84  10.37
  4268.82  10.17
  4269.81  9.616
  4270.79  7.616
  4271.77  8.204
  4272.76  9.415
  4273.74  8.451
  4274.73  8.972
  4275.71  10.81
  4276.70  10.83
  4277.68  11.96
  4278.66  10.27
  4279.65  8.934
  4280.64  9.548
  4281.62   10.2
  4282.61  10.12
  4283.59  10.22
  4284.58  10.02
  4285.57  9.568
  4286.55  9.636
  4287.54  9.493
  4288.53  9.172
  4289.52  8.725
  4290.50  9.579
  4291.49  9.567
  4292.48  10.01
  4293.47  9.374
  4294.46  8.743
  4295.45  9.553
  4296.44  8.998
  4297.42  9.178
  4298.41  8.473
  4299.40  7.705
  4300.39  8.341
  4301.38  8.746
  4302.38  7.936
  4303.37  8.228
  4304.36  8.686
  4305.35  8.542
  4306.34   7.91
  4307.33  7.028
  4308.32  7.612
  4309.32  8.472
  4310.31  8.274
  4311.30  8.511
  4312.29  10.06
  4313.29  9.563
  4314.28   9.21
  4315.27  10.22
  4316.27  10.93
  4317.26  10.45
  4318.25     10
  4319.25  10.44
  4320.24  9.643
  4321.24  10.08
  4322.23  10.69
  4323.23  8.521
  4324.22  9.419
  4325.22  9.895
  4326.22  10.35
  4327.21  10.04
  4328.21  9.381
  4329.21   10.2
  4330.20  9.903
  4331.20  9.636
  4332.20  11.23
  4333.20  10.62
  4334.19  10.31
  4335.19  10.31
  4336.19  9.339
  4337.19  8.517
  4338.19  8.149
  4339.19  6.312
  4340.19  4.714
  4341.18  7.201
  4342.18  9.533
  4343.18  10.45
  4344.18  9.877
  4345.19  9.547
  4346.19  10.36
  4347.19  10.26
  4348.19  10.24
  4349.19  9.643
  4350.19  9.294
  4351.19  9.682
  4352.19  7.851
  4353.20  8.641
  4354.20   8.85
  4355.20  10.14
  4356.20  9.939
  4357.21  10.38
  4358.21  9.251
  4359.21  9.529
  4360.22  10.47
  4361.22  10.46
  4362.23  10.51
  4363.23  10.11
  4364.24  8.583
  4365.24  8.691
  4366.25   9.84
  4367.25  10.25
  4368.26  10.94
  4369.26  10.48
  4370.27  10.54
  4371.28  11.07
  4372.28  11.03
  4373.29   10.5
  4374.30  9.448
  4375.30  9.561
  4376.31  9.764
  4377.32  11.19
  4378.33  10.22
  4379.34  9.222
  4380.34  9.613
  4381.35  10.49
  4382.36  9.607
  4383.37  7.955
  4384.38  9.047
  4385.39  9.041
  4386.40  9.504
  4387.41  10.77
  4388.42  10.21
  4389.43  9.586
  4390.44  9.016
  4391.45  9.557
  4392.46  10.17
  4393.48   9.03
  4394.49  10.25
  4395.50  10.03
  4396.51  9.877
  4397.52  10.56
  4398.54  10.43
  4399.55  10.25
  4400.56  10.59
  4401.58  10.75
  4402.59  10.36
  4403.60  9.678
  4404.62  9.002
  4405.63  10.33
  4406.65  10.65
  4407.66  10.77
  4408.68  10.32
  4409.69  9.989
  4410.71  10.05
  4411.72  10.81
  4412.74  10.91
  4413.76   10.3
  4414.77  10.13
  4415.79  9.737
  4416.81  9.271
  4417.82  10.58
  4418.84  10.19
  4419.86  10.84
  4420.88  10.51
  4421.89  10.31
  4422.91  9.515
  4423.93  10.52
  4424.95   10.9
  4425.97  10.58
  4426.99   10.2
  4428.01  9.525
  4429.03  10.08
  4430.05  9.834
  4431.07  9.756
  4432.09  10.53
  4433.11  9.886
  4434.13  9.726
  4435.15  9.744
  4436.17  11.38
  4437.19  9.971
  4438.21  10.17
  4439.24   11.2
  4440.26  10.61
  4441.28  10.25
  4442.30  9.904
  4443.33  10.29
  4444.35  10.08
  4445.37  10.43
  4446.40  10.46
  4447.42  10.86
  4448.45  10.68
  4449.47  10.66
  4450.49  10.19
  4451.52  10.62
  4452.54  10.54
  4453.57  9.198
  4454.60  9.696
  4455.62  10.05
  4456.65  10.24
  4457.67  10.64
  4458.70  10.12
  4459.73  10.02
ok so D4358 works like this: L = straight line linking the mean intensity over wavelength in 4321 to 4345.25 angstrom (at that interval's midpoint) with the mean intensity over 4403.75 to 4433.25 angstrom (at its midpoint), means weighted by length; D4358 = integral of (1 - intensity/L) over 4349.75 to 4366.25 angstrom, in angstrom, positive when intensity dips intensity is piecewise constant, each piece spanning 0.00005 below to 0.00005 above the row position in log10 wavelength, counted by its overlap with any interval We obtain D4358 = 0.1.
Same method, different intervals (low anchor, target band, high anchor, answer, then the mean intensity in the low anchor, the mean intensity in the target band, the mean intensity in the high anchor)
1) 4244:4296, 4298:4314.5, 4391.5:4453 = 2.50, 9.82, 8.41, 10.3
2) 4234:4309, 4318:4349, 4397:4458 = 1.07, 9.59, 9.52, 10.3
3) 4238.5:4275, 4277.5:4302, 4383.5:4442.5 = 1.28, 9.87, 9.4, 10.1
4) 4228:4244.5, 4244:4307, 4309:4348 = 1.65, 10.1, 9.57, 9.51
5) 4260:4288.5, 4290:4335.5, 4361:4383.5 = 2.62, 9.86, 9.36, 10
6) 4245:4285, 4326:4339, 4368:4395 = 0.21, 9.92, 9.75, 9.91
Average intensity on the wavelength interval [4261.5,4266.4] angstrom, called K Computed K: 10.5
